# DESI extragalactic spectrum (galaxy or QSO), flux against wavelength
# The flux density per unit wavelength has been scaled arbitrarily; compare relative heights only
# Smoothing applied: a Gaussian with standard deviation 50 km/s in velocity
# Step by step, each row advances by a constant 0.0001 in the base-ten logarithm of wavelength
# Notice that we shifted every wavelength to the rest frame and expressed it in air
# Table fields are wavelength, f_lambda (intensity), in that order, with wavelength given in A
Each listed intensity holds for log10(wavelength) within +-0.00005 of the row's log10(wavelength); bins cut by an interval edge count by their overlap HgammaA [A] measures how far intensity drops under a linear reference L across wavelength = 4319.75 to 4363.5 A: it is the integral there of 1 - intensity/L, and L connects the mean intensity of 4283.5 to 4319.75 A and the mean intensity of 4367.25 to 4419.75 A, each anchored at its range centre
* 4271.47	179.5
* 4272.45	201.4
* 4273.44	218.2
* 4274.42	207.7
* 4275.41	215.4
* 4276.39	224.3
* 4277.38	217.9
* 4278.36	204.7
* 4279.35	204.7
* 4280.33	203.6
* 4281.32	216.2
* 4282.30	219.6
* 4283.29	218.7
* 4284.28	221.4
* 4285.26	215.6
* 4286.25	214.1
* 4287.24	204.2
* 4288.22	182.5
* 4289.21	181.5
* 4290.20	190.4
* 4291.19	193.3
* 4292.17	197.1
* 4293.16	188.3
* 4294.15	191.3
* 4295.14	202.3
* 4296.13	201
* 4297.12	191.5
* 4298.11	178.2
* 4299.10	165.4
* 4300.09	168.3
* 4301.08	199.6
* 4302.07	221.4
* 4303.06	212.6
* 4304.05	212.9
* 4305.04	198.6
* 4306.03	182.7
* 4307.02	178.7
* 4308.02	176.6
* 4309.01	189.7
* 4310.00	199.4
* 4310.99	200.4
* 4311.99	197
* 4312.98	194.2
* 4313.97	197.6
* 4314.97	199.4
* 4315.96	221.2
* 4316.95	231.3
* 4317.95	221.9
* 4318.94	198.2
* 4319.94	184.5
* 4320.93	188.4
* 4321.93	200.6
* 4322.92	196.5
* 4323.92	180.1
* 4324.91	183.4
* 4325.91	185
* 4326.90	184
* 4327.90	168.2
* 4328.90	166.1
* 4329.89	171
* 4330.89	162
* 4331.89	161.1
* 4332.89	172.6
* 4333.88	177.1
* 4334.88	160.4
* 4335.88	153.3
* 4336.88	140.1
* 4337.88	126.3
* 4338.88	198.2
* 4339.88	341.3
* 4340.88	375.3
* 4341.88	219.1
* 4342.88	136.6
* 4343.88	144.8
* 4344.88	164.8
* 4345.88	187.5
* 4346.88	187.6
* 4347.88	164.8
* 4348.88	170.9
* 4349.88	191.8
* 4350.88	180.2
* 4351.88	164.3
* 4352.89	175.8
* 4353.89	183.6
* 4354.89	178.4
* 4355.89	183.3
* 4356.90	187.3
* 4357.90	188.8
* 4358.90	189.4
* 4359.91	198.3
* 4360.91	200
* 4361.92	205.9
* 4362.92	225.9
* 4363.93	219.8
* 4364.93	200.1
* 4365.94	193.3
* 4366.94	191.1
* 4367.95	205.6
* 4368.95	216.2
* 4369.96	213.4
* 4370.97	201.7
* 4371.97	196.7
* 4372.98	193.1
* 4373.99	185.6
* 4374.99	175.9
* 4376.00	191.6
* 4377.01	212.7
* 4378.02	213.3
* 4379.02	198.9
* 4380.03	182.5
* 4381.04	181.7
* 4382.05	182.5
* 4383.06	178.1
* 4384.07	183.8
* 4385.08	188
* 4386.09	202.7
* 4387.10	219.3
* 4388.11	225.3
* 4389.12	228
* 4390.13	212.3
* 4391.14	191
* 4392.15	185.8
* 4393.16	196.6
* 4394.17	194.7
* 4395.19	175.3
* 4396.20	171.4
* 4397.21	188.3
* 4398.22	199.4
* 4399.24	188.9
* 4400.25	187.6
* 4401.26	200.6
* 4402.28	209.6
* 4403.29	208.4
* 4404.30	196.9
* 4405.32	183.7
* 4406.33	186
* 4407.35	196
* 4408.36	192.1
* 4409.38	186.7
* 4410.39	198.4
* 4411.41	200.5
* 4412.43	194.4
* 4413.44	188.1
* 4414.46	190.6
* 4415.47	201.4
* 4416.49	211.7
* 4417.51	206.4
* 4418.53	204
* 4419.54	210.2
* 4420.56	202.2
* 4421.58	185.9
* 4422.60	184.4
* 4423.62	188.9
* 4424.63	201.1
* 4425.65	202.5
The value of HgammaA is 2.4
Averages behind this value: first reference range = 198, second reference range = 197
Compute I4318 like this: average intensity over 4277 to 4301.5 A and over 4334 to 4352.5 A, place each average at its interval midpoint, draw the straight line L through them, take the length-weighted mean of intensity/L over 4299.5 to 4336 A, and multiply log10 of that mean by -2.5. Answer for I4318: 0.024 mag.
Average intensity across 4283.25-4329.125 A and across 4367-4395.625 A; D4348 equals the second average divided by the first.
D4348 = 1.0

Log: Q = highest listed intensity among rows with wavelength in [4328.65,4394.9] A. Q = 375.3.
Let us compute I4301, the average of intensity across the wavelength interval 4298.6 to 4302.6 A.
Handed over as 189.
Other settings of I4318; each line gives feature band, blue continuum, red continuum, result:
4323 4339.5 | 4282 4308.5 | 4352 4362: 0.127 mag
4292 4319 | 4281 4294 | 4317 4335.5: -0.022 mag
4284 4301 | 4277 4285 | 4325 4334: 0.059 mag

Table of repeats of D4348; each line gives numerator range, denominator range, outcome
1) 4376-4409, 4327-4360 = 1.06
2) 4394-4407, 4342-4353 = 1.12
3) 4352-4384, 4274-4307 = 0.97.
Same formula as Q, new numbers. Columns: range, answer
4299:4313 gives 221.4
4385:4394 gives 228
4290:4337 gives 231.3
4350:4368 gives 225.9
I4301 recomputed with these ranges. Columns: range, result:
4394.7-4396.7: 174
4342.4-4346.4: 159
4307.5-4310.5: 188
